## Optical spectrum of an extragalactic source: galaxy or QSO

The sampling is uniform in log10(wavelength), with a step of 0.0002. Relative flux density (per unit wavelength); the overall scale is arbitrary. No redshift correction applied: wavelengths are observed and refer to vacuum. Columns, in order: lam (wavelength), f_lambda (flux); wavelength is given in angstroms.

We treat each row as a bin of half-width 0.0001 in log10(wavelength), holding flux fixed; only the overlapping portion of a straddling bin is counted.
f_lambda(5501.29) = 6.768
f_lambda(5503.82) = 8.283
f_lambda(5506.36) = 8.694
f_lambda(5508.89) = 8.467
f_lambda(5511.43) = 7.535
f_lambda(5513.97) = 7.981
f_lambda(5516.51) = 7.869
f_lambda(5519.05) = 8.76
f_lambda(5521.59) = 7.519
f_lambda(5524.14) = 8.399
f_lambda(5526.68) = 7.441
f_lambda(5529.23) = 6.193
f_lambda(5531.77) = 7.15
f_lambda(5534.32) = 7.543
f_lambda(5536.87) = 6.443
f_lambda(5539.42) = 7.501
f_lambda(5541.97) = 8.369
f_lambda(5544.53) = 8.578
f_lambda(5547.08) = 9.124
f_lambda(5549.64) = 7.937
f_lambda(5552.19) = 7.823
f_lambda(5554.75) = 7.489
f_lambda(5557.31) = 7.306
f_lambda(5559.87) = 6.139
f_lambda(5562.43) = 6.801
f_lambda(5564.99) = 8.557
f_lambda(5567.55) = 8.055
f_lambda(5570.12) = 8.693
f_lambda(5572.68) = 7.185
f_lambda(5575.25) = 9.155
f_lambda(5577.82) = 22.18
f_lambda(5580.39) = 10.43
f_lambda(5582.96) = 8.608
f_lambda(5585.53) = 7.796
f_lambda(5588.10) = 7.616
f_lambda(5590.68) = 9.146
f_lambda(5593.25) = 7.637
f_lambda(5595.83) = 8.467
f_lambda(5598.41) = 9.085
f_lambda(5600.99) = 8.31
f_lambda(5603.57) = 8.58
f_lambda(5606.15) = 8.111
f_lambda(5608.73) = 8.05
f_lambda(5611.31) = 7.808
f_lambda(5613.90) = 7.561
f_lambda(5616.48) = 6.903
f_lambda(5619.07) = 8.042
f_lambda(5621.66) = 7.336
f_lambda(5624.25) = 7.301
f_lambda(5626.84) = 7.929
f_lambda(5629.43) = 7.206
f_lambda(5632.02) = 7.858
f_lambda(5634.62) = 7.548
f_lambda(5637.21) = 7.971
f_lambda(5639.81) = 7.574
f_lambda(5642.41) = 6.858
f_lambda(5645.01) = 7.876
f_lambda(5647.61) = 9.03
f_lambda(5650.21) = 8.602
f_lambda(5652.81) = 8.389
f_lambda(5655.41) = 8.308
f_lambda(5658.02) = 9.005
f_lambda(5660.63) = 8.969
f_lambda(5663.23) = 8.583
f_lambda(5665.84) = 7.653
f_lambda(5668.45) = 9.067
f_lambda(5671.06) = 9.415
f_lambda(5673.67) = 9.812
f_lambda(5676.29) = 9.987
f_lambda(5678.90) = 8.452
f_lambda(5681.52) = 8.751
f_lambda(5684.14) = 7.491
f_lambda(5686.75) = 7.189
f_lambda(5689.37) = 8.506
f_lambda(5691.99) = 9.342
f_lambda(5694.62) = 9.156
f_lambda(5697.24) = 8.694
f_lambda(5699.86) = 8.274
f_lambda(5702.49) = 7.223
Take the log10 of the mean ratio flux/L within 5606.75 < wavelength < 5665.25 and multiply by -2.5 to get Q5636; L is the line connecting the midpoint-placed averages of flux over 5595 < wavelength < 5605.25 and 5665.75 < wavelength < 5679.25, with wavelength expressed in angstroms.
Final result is 0.13 mag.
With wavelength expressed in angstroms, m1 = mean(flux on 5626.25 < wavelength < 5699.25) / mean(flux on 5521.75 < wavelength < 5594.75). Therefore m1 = 1.00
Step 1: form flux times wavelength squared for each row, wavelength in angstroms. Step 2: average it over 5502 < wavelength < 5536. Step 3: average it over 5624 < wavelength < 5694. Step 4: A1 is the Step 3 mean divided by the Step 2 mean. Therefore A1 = 1.13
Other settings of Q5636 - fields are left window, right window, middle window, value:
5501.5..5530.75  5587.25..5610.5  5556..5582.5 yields -0.154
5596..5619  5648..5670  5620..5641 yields 0.097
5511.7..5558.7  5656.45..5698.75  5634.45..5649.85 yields 0.082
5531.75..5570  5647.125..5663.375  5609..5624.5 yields 0.108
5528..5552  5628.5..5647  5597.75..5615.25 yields -0.076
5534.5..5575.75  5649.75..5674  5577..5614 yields -0.132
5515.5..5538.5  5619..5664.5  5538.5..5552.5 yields -0.097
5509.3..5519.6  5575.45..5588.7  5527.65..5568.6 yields 0.265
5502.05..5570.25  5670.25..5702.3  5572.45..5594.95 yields -0.242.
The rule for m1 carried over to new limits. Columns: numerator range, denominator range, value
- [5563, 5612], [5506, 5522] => 1.12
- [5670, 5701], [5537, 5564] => 1.14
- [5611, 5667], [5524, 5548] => 1.04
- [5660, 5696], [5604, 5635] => 1.14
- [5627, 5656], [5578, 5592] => 0.81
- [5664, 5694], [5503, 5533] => 1.11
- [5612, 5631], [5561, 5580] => 0.74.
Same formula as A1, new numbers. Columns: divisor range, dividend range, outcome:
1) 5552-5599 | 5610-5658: 0.90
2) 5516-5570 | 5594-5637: 1.05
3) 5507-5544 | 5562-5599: 1.24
